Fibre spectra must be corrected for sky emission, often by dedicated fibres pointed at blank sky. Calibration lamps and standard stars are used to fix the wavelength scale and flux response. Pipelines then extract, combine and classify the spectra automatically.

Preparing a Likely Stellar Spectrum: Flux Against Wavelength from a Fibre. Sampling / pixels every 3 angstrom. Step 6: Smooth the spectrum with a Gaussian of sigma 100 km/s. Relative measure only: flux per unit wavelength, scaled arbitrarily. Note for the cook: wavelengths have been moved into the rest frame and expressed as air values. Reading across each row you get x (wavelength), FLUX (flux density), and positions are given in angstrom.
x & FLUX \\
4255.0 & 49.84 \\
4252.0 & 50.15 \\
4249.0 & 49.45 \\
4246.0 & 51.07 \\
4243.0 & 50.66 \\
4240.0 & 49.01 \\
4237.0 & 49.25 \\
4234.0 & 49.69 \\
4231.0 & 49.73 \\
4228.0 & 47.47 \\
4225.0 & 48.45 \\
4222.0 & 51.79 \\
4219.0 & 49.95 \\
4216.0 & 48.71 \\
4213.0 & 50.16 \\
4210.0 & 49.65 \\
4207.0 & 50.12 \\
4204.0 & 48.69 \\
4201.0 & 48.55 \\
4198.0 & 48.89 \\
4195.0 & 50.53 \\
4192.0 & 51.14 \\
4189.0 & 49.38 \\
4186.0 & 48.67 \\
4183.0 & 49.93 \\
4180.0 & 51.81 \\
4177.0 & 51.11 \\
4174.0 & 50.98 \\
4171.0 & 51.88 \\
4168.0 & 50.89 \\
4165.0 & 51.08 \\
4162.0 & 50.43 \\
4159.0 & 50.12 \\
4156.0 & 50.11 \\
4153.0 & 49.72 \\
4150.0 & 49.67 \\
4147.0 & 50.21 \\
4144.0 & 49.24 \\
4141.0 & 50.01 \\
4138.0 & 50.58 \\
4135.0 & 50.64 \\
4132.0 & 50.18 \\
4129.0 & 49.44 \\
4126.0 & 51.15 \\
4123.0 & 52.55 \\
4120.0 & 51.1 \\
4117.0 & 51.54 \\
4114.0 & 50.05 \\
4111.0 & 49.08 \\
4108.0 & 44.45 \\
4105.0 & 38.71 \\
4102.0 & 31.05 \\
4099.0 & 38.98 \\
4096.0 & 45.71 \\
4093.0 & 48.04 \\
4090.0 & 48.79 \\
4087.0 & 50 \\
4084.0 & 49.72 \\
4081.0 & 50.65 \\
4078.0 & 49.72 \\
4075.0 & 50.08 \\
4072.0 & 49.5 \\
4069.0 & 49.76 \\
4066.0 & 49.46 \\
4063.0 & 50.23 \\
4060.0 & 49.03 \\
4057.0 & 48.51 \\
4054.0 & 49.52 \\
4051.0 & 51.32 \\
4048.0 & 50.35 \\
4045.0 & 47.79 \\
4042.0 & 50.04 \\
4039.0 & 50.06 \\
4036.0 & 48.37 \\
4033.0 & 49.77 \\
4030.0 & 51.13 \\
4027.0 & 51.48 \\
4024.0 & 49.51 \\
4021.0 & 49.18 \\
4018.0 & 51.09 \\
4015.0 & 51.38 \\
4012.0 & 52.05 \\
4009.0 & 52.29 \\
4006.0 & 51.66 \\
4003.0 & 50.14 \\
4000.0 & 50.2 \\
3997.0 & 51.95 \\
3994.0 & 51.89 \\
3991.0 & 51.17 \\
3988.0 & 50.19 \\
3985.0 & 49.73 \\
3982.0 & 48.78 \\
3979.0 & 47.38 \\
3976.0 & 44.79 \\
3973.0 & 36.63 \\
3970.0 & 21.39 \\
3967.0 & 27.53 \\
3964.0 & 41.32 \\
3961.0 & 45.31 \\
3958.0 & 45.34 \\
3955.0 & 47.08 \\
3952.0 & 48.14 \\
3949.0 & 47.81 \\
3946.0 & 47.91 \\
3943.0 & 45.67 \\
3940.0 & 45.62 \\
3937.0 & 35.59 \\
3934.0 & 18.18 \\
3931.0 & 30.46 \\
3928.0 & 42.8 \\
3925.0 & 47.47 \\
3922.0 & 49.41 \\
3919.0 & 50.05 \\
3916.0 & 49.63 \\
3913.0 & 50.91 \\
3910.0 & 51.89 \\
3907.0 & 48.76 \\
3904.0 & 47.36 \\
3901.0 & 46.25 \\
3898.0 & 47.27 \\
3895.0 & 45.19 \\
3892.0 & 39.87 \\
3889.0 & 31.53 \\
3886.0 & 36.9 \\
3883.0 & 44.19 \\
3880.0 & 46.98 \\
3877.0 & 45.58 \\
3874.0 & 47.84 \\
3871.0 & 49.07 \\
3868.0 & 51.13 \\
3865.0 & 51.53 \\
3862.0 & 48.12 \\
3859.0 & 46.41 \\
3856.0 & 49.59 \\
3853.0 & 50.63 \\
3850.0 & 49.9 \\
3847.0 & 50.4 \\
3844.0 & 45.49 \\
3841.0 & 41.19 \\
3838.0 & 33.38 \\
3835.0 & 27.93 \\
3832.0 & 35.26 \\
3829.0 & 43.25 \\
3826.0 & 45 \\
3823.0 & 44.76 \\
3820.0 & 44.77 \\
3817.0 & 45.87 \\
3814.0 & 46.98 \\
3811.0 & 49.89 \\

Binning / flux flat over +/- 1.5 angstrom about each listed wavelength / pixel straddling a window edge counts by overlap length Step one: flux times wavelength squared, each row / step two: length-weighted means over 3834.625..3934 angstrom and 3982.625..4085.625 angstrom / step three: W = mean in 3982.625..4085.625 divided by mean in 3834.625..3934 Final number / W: 1.20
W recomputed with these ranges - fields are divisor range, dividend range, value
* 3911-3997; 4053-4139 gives 1.18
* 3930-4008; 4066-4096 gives 1.19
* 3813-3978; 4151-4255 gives 1.33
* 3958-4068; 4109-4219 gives 1.13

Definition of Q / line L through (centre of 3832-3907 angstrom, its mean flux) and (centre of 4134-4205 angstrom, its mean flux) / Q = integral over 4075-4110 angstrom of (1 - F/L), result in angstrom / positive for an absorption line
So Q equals 2.4 angstrom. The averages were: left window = 44.6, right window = 50.2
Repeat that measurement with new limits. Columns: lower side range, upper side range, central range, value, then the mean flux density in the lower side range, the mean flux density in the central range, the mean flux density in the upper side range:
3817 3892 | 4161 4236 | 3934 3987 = 4.5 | 44.1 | 42.1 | 50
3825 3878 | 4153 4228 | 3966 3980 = 3.4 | 45.1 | 35.4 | 50.1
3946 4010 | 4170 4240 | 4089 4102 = 1.2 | 45.7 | 43.6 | 49.8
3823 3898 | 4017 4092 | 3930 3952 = 3.3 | 44.1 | 39.6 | 49.8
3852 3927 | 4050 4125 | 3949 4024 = 1.2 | 46.9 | 46.6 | 47.9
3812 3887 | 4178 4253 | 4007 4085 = -4.2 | 45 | 50.1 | 49.7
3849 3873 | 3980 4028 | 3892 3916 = 1.0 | 49.5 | 47.8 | 50.8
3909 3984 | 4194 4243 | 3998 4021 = -3.6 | 42.7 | 51.1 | 49.4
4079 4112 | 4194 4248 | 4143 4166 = -1.4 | 45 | 50.1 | 49.6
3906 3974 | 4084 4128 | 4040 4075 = -3.2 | 42.4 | 49.6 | 46.7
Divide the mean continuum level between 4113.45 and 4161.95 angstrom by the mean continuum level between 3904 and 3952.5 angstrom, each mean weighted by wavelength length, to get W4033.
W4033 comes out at 1.1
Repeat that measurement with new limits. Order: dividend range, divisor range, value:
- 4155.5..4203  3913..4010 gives 1.13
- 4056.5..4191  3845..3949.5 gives 1.08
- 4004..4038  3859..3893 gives 1.13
